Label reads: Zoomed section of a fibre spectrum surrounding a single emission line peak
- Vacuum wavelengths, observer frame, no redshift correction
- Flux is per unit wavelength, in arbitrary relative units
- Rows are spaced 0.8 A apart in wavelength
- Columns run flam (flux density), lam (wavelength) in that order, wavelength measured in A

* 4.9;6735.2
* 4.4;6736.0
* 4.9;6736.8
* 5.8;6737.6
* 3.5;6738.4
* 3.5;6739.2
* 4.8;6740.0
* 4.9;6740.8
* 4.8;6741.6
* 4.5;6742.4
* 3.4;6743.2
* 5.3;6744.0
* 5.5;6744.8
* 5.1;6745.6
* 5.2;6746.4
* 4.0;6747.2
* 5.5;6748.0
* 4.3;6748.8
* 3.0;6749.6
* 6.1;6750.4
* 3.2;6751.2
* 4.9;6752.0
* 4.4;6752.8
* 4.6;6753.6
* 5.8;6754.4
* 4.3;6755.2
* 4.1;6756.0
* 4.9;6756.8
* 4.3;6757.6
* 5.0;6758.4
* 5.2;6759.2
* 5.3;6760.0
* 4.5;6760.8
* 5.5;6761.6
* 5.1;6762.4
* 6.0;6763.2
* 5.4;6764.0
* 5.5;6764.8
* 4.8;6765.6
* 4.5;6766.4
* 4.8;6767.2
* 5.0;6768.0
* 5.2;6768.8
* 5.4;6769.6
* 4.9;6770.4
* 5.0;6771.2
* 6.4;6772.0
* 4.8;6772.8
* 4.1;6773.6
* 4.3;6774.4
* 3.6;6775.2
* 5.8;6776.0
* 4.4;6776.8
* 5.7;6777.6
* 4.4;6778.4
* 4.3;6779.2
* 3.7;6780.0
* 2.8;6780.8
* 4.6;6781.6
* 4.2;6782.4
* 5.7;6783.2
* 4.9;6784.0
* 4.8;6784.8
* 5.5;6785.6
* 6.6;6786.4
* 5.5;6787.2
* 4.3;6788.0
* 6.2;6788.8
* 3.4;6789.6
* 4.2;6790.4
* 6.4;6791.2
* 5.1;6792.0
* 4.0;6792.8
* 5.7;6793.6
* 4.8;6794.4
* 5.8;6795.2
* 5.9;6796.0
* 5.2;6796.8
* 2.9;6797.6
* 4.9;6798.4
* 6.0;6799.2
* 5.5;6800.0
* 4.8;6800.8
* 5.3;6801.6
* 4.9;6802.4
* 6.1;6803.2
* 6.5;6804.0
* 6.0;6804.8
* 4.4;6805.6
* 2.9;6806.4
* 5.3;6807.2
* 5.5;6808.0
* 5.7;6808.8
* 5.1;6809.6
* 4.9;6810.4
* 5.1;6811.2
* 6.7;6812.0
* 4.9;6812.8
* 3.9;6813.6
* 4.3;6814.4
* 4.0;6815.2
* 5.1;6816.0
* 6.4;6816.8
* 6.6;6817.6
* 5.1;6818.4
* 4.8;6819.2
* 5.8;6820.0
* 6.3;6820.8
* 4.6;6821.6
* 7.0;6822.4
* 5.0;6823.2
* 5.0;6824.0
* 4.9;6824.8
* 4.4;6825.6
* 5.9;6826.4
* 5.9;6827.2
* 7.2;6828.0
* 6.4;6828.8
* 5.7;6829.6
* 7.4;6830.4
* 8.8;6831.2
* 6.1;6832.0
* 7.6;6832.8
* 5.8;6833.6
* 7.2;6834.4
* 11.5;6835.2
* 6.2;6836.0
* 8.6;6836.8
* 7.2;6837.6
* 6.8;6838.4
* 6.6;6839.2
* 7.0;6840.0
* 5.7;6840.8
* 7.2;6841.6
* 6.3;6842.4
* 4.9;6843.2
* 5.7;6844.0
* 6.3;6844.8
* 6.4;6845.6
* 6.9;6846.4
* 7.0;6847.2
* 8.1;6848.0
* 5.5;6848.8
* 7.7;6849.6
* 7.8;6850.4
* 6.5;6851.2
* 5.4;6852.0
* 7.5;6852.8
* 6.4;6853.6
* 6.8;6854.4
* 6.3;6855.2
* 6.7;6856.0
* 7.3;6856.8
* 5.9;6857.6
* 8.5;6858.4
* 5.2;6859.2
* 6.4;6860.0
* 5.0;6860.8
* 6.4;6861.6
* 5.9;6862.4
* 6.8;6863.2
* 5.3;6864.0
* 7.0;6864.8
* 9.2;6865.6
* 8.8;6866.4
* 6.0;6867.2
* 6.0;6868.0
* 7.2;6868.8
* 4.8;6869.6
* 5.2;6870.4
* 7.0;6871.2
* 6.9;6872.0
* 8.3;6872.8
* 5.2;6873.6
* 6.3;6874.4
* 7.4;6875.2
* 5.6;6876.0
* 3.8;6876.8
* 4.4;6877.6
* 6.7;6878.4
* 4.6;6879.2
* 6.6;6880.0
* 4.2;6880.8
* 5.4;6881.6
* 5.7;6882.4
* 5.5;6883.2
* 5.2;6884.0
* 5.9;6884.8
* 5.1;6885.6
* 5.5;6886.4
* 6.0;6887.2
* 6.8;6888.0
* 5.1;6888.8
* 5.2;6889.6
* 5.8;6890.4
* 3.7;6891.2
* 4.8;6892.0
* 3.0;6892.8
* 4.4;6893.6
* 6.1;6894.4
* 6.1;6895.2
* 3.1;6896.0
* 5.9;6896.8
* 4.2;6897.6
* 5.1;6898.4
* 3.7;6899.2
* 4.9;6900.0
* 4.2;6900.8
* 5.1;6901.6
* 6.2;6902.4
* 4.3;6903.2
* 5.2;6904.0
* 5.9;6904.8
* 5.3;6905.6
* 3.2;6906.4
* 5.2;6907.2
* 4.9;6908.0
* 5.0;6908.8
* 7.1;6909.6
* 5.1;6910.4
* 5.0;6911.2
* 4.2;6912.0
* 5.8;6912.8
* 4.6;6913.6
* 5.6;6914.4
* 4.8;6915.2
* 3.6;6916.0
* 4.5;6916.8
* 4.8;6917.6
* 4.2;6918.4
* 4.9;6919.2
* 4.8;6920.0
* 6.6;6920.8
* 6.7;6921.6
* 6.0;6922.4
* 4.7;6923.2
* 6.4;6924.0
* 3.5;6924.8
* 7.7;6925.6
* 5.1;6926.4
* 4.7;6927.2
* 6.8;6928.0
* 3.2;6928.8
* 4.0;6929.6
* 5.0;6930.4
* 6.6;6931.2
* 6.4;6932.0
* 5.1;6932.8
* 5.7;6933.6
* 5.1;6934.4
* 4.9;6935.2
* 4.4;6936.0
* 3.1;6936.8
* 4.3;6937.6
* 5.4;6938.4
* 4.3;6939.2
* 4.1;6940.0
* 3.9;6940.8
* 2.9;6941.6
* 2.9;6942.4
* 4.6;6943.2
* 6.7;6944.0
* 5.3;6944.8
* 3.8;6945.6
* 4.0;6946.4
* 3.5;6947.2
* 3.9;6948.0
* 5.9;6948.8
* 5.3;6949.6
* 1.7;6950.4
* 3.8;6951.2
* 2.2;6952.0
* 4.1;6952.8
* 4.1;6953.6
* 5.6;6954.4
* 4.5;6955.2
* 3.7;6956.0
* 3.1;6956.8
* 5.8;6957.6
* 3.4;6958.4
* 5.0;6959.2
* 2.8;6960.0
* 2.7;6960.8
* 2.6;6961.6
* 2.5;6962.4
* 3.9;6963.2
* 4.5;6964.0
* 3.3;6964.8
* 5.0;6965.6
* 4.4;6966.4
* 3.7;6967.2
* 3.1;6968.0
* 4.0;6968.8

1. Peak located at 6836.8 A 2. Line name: Mg II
